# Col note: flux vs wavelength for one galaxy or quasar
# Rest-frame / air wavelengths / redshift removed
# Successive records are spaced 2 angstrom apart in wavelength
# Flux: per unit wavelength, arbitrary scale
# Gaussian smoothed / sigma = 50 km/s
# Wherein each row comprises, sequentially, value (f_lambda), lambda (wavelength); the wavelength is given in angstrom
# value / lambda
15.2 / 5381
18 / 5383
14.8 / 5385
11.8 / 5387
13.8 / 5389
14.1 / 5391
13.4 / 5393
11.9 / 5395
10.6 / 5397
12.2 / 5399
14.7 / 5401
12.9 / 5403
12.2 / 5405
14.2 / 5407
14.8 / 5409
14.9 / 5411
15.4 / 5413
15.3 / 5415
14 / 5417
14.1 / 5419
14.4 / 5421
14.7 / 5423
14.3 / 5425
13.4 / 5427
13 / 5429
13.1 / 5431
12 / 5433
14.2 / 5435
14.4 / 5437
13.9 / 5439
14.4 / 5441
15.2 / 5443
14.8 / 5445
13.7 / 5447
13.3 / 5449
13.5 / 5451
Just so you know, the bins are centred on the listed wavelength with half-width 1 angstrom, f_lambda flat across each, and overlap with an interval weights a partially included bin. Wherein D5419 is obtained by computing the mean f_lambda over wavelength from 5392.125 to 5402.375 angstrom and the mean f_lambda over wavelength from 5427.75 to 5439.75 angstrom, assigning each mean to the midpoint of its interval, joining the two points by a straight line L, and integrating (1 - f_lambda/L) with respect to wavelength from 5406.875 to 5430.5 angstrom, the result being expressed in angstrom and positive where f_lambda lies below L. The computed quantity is -2.34 angstrom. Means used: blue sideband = 12.6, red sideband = 13.4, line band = 14.4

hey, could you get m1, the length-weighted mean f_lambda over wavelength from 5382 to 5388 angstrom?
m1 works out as 14.9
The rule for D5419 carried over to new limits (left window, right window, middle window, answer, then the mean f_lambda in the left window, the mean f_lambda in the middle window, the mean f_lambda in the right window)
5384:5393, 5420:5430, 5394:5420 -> 0.3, 13.6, 13.6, 14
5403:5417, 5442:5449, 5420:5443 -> 0.8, 14.3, 13.9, 14.4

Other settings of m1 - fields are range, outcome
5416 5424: 14.3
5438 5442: 14.2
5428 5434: 12.7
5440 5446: 14.8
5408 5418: 14.9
